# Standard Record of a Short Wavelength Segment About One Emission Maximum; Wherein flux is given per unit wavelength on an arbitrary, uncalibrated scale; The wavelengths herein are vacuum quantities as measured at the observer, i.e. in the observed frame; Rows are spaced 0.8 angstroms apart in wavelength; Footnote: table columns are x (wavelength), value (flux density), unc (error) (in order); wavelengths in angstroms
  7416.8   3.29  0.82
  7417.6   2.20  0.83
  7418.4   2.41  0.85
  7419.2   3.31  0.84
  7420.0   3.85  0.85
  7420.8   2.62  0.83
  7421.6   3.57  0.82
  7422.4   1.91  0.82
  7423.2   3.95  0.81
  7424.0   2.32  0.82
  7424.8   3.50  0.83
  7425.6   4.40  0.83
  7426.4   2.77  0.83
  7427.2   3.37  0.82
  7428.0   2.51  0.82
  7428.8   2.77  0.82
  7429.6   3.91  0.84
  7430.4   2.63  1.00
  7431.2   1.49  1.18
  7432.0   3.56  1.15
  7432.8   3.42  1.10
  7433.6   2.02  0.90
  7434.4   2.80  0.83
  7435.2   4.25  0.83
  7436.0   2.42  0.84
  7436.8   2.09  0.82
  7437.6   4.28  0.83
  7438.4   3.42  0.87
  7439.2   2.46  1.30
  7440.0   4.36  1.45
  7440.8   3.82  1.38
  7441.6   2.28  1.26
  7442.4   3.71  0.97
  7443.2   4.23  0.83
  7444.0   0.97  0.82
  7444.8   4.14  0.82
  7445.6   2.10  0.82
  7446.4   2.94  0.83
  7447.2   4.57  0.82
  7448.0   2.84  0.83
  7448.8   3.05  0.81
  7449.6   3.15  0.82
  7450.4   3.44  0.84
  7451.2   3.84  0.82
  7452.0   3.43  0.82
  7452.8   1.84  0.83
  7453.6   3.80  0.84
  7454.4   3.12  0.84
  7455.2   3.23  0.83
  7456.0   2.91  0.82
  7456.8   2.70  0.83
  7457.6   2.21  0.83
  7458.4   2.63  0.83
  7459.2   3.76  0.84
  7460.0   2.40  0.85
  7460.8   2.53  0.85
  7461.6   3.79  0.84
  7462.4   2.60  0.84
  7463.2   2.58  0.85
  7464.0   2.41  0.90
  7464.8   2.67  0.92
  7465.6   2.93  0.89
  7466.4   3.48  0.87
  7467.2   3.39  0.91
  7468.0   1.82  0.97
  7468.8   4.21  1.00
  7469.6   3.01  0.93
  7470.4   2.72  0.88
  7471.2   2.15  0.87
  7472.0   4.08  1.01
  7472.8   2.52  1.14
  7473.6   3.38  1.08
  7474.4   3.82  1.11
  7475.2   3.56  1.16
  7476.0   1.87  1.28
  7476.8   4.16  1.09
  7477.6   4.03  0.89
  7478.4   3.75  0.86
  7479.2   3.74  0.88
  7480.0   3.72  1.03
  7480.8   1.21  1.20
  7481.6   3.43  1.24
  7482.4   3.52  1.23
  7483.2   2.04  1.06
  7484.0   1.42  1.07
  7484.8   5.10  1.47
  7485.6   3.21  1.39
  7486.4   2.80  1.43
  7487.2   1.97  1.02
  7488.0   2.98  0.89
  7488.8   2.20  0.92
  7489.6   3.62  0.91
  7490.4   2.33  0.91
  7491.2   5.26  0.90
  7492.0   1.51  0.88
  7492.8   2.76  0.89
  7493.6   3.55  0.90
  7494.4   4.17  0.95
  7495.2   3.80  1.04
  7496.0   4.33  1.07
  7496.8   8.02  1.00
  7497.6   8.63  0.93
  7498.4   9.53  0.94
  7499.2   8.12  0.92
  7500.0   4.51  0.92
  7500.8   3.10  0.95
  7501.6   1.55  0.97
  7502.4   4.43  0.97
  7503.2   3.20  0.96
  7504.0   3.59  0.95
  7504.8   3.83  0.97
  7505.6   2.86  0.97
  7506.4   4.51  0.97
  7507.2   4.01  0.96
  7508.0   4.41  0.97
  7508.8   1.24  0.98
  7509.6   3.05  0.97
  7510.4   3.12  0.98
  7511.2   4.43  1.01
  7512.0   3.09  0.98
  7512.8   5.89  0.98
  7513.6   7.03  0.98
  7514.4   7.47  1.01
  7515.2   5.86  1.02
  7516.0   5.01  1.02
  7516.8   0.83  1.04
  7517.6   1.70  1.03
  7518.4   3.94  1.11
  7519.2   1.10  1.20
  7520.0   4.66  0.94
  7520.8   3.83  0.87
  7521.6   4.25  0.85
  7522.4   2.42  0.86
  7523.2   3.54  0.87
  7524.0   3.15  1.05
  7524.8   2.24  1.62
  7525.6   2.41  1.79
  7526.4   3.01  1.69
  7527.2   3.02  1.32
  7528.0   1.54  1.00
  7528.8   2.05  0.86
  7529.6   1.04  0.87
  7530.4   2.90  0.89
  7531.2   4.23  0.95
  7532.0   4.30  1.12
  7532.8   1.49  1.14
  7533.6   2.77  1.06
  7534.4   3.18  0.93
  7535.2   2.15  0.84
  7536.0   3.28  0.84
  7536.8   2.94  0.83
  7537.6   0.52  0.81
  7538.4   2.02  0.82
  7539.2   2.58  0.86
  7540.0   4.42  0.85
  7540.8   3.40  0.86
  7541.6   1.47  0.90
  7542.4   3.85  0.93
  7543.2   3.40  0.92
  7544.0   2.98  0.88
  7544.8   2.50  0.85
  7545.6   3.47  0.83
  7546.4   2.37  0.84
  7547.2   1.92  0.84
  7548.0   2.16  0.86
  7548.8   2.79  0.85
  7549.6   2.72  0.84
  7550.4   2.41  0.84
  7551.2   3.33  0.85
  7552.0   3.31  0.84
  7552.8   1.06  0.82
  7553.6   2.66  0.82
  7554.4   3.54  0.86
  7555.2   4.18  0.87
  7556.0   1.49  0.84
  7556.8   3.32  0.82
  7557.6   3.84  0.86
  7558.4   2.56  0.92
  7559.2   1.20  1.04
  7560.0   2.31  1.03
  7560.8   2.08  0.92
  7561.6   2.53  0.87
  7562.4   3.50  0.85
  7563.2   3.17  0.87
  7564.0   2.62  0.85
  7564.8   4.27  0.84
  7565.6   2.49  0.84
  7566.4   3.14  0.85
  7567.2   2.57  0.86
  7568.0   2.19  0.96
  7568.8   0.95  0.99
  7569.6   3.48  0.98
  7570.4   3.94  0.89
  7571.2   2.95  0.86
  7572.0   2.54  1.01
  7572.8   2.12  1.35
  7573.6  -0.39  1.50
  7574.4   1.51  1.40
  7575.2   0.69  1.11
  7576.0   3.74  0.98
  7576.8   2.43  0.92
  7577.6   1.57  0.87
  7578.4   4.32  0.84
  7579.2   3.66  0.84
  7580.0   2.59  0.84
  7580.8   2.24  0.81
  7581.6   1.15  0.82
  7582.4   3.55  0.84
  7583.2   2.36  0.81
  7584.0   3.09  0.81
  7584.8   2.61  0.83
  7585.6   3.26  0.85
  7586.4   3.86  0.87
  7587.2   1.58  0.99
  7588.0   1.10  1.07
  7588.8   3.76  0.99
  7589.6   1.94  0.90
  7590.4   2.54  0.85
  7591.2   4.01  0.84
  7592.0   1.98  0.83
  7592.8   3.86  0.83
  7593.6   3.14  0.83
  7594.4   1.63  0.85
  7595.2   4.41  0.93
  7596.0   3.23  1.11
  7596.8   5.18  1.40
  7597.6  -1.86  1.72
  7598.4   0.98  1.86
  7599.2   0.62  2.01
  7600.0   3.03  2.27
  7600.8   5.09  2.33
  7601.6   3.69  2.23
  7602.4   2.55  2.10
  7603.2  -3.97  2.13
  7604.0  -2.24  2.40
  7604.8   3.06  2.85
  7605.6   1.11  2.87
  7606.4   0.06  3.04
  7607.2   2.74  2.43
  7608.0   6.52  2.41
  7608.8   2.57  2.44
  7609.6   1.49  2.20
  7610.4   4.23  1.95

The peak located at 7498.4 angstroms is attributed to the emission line [S II] 6716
